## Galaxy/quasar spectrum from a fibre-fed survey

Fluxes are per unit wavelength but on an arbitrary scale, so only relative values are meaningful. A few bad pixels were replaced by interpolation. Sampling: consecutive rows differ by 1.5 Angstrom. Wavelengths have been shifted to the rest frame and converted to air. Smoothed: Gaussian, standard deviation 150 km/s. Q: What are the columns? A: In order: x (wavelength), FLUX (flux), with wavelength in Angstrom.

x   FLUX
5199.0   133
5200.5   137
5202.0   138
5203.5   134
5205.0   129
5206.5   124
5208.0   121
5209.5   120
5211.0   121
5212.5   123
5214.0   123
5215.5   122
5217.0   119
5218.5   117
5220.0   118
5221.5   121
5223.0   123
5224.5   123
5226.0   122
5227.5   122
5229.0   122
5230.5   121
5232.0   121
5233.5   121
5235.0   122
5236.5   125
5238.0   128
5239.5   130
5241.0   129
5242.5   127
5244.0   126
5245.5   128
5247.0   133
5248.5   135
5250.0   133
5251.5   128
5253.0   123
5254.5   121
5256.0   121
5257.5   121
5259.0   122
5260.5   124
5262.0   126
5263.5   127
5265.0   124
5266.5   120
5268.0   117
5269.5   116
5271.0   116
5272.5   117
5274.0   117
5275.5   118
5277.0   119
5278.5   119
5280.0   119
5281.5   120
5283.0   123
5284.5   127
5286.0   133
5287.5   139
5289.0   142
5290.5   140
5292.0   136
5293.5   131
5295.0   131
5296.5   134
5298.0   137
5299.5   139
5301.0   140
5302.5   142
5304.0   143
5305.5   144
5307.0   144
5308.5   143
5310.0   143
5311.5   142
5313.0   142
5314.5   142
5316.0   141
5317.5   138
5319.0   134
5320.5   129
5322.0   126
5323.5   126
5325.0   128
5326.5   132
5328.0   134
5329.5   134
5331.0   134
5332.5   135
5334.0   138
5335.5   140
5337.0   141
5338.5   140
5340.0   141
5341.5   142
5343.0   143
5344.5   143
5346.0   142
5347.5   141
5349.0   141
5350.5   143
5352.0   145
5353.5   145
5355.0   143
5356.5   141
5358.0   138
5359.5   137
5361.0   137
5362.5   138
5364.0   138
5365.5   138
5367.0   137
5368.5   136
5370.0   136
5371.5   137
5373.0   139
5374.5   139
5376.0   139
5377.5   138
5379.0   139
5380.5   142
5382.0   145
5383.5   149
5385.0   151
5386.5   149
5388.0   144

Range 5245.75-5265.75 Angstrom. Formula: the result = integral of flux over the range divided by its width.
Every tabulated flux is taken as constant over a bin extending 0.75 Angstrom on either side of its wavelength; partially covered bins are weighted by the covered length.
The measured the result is 126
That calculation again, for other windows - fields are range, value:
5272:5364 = 136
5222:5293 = 125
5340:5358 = 142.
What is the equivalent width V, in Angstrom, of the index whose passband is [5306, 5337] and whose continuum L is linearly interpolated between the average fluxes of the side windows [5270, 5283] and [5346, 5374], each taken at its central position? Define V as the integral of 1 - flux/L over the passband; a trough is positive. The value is -1.6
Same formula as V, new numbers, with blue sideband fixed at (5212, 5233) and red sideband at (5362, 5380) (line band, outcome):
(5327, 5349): -0.8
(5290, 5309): -1.3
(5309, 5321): -0.7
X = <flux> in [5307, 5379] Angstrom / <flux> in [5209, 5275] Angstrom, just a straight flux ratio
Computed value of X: 1.1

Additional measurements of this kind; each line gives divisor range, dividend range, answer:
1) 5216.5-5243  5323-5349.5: 1.12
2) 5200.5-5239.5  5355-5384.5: 1.13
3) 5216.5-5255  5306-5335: 1.09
